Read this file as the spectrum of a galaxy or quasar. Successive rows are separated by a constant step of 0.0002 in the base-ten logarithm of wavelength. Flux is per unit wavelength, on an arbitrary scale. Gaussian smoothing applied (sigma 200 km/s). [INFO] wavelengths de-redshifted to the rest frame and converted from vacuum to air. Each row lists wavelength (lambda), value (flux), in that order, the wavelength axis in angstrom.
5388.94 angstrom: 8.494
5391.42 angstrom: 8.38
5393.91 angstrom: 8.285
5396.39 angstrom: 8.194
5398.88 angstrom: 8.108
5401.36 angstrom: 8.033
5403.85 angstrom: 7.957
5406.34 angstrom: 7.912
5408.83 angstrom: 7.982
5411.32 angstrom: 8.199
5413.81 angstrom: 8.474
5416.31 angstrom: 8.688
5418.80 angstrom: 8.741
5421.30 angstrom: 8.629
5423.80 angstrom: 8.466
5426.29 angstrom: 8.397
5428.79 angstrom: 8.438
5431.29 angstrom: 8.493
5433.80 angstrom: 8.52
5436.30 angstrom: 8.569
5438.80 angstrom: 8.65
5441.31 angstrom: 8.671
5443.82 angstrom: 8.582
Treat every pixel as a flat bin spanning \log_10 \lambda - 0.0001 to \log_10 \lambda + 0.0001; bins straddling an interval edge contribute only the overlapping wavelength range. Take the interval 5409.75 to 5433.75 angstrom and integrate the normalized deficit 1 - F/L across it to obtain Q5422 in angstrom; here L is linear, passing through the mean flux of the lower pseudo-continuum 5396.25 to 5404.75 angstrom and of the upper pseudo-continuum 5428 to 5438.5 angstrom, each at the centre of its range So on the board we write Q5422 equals -0.39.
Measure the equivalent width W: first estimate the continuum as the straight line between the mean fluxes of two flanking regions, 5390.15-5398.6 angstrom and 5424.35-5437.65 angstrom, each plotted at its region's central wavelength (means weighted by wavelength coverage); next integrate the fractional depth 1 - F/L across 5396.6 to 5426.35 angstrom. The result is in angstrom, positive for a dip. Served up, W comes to 0.3 angstrom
